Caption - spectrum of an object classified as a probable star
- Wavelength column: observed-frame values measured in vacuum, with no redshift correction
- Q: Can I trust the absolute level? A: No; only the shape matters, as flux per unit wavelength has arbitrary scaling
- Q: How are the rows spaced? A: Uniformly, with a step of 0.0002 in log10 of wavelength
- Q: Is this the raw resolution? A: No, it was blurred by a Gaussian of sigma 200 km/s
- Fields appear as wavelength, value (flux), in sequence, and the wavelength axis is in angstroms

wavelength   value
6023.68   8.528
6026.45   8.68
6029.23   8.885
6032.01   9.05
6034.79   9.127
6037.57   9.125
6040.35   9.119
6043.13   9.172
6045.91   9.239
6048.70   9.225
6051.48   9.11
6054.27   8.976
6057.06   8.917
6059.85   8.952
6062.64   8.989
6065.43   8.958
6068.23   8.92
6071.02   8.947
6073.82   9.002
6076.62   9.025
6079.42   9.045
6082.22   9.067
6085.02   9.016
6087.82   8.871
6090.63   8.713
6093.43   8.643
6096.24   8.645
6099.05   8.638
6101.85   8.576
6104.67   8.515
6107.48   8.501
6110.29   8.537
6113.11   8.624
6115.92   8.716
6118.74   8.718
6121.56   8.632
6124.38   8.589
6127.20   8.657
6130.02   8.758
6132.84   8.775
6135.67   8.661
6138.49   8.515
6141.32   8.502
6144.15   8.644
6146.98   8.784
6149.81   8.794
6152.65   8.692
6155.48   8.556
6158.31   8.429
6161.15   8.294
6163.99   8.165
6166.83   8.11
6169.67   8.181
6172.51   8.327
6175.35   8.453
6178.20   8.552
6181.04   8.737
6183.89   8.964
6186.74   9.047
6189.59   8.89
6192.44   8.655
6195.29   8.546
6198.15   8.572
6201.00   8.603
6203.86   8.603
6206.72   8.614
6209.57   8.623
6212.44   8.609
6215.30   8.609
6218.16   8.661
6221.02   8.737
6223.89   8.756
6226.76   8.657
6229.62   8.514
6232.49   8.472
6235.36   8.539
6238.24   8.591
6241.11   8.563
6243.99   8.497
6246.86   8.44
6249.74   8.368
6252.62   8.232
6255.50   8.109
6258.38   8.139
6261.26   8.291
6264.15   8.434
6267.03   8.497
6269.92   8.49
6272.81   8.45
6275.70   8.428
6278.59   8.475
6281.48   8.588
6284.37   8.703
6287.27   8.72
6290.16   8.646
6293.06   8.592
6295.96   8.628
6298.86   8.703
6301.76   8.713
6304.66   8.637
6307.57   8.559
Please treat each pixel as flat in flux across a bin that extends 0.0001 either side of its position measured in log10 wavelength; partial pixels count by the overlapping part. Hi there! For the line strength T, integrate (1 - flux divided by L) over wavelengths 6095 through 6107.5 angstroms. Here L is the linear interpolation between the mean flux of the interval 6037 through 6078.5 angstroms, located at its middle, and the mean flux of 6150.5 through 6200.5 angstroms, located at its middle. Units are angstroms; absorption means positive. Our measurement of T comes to 0.39 angstroms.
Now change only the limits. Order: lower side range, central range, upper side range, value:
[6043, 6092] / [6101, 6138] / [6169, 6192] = 0.89 angstroms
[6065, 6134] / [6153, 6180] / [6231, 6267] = 0.74 angstroms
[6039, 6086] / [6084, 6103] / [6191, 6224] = 0.48 angstroms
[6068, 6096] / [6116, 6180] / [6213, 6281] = 1.46 angstroms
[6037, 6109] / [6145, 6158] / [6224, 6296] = 0.08 angstroms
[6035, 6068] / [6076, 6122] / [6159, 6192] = 0.67 angstroms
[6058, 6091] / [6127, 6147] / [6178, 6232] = 0.40 angstroms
